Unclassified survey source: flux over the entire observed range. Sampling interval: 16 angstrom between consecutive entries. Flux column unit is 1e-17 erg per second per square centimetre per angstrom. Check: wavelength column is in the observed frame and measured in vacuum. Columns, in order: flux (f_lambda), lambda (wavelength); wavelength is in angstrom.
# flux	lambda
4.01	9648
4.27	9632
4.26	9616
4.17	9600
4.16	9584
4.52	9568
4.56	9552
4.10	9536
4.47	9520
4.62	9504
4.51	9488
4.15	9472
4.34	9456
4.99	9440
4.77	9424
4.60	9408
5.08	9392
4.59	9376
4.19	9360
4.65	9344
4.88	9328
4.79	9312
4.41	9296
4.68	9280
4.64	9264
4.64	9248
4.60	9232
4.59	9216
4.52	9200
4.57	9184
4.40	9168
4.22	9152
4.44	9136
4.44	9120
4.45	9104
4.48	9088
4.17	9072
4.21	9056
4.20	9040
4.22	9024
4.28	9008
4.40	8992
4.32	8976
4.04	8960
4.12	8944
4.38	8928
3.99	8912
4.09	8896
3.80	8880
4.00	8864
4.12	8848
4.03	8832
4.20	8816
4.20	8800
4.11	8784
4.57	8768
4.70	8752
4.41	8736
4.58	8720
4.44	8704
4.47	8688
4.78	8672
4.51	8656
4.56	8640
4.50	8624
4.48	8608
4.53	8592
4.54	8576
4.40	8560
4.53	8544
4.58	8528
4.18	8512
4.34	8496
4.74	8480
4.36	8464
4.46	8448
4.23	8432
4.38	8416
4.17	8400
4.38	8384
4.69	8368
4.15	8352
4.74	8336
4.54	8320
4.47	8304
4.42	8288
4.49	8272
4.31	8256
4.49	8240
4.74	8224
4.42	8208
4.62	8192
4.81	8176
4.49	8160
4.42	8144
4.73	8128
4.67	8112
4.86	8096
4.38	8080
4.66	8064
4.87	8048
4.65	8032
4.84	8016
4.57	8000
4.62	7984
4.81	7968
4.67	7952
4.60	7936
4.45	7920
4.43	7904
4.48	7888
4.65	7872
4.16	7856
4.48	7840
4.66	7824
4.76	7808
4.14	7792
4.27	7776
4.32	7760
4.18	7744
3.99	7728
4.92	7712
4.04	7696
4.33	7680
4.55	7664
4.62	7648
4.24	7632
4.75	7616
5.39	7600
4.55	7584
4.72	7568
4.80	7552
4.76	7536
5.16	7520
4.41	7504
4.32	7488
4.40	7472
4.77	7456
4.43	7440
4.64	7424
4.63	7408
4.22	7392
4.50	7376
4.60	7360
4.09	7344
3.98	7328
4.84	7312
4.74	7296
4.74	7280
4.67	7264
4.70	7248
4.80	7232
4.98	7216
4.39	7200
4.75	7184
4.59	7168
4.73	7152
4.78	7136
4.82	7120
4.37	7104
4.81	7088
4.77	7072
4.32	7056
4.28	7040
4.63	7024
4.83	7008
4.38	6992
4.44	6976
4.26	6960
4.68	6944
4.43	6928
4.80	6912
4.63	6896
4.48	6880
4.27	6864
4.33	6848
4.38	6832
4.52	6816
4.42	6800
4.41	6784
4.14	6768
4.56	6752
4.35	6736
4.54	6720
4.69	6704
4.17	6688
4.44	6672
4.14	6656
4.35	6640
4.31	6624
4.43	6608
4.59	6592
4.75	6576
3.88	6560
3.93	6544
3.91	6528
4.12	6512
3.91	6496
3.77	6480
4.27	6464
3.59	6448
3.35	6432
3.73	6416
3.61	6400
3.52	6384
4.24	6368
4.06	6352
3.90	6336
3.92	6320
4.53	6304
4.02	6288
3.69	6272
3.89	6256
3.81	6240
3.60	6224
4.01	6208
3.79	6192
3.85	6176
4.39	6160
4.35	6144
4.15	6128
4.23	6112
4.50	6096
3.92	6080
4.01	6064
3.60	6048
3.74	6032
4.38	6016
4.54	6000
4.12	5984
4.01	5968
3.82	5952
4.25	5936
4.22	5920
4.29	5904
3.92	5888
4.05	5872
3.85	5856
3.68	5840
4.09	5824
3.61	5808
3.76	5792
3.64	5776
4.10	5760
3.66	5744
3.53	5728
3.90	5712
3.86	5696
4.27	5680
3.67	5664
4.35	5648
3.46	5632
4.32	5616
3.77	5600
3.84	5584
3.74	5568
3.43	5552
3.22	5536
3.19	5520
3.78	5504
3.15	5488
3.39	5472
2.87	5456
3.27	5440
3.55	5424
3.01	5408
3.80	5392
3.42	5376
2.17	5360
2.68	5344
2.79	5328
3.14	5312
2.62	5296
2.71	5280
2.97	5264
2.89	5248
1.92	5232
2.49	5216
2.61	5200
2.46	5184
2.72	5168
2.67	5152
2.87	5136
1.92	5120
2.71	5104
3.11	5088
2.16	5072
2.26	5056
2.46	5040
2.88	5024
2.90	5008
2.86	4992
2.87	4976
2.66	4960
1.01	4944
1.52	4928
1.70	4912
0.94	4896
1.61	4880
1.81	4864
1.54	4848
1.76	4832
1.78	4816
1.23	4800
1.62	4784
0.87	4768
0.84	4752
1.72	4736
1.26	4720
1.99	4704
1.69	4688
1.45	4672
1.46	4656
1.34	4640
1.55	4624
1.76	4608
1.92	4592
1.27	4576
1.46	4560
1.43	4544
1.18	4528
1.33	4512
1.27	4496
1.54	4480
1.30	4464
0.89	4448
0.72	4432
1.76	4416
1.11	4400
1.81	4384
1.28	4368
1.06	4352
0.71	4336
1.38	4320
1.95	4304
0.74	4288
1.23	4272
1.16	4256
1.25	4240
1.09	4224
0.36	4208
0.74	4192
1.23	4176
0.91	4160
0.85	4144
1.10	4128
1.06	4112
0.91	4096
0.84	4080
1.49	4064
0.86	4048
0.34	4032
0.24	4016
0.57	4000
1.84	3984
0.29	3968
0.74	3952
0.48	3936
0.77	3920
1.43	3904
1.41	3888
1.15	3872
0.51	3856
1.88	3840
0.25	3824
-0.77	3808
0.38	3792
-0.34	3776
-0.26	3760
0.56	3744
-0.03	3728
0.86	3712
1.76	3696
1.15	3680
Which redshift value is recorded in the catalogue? 0.24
